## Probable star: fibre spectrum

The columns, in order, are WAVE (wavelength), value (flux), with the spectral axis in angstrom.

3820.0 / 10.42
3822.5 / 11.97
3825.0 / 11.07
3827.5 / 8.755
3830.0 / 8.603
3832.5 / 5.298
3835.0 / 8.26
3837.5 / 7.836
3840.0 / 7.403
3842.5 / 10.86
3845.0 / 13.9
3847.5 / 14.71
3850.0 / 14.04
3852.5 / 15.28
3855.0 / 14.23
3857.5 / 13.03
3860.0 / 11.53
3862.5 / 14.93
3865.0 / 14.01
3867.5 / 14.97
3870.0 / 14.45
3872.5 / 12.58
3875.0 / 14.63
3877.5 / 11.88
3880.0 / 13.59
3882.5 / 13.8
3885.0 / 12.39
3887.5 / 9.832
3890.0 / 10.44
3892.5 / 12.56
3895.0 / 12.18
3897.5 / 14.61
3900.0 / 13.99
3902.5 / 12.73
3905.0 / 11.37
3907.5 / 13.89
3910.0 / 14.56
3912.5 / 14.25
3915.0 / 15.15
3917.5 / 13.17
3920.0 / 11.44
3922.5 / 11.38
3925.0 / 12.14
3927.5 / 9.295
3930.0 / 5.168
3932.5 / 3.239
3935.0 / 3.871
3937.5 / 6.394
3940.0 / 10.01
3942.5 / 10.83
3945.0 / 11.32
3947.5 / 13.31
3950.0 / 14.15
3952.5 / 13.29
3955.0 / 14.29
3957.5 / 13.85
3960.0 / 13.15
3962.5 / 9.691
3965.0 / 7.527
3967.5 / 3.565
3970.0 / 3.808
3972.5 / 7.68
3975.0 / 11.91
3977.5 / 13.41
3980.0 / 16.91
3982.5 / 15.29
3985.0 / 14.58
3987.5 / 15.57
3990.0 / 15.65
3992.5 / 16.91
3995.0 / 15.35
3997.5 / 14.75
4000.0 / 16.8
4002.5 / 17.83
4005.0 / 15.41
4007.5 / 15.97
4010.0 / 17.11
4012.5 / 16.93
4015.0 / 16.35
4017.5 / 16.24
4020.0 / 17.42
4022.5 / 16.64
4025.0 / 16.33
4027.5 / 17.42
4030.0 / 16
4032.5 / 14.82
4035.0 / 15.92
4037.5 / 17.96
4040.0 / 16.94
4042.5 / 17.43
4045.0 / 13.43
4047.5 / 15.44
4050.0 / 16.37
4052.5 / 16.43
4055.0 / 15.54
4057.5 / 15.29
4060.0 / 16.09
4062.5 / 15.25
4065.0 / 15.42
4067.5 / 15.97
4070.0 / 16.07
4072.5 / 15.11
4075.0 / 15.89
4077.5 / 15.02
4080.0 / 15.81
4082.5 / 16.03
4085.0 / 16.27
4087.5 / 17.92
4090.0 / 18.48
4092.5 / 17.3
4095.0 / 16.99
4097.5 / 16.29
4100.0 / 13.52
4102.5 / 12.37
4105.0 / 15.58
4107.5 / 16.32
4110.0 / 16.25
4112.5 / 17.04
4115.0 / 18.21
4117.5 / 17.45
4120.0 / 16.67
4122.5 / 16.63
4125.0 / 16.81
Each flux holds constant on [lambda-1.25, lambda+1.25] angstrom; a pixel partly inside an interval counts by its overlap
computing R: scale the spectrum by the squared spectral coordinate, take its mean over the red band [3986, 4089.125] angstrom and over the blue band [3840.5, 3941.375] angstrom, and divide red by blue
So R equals 1.44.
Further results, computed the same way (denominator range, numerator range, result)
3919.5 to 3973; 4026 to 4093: 1.79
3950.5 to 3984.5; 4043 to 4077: 1.45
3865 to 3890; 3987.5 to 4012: 1.32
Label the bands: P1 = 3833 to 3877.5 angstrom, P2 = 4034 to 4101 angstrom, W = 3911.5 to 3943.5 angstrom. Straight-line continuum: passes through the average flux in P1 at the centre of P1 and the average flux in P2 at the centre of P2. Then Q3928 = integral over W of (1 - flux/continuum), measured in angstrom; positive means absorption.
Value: 9.5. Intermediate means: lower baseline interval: 12.6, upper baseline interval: 16.1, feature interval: 9.67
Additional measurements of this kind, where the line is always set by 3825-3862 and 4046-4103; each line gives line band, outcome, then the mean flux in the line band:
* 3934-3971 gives 9.2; 10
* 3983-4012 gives -3.5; 16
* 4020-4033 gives -1.3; 16.4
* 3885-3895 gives 0.6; 11.3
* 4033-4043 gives -1.1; 16.9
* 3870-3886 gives -2.0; 13.3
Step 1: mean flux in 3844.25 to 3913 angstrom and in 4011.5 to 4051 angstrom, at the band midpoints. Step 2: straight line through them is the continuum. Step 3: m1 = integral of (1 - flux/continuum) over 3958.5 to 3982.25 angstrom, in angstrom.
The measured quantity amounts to 8.1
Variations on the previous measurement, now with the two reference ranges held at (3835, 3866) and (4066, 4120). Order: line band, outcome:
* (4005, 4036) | -2.7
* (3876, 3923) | 1.4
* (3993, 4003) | -0.9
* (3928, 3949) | 8.7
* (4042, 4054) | -0.2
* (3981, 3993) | -0.8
